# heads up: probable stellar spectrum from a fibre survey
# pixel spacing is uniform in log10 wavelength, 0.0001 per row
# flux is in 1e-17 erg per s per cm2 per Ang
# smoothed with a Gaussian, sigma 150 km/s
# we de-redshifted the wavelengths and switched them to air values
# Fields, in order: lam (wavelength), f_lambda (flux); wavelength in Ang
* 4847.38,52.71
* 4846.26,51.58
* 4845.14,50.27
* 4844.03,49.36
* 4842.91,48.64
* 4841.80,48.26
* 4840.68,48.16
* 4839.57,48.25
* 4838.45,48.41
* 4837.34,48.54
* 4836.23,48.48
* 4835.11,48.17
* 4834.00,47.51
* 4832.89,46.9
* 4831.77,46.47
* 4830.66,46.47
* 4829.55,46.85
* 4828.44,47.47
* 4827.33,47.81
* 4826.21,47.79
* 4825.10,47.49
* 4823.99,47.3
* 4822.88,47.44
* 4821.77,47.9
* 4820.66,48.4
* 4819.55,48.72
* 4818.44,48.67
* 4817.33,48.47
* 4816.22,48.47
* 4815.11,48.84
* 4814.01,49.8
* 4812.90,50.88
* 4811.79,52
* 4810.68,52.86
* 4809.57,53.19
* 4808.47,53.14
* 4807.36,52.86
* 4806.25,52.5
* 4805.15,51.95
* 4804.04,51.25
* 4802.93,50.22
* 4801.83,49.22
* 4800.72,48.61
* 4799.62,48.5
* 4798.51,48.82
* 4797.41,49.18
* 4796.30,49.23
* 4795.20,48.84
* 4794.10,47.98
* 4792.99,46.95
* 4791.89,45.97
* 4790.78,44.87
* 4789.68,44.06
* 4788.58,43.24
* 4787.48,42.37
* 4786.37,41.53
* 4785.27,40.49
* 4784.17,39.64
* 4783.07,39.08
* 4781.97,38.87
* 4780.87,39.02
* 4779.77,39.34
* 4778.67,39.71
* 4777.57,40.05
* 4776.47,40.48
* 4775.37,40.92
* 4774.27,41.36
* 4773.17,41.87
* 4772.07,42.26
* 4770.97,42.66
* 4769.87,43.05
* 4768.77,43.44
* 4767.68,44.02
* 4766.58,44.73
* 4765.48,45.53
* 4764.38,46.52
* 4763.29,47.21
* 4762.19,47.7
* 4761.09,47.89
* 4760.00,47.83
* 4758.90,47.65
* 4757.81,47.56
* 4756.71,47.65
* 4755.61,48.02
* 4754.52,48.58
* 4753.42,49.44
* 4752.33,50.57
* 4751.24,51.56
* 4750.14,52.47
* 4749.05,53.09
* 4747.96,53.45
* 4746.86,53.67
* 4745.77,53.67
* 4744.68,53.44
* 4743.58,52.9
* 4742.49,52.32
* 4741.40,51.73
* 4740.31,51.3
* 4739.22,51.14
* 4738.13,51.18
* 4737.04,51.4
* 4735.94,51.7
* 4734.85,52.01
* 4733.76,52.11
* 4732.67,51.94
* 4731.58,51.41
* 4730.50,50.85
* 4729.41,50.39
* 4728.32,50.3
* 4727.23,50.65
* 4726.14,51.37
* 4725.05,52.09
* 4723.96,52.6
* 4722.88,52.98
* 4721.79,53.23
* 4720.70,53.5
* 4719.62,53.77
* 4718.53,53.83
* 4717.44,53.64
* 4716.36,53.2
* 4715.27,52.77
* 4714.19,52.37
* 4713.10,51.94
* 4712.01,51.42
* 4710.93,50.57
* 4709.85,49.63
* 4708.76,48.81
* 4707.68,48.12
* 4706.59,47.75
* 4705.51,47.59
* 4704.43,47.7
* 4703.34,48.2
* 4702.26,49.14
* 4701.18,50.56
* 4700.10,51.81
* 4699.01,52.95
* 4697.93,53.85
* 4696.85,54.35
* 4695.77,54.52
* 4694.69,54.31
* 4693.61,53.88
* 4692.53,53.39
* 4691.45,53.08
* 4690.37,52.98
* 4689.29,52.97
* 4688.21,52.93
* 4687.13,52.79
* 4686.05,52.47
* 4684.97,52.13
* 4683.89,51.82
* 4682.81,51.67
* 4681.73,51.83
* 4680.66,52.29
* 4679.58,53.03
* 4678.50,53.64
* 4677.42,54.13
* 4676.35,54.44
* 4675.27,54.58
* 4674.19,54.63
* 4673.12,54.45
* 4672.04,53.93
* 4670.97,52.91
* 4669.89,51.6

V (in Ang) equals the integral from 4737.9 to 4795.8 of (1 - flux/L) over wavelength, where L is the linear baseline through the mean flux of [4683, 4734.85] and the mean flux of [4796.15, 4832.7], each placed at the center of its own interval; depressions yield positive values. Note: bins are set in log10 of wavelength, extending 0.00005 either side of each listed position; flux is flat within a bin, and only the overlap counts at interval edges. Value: 4.9 Ang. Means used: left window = 51.8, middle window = 46.2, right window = 49.3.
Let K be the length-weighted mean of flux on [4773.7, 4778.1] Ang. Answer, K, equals 40.7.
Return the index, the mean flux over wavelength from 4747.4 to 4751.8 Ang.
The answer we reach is 52.6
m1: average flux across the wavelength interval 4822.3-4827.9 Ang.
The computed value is 47.5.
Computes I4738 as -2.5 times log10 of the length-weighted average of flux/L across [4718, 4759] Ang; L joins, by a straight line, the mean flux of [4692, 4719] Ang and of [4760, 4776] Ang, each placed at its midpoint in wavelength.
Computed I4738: -0.08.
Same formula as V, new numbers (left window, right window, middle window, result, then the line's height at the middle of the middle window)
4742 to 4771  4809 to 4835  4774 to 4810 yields 2.3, 48.7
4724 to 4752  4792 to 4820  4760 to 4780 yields 3.0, 51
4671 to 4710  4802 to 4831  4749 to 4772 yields 1.6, 50.7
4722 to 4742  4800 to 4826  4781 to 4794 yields 2.0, 50.5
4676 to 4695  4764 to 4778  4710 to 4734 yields -1.7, 48.6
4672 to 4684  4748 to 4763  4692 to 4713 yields 0.5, 52.1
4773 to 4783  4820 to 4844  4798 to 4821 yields -3.0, 44.6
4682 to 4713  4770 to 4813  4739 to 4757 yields -1.2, 48.4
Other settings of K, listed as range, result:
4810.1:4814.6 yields 51.4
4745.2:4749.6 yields 53.5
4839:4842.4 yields 48.2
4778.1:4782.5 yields 39.3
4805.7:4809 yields 52.8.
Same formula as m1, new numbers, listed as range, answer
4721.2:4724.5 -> 53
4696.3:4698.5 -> 54.2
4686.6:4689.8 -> 52.9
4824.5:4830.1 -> 47.5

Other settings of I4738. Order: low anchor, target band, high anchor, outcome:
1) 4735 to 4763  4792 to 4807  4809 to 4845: -0.002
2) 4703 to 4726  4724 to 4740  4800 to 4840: -0.009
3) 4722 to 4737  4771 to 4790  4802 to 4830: 0.229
